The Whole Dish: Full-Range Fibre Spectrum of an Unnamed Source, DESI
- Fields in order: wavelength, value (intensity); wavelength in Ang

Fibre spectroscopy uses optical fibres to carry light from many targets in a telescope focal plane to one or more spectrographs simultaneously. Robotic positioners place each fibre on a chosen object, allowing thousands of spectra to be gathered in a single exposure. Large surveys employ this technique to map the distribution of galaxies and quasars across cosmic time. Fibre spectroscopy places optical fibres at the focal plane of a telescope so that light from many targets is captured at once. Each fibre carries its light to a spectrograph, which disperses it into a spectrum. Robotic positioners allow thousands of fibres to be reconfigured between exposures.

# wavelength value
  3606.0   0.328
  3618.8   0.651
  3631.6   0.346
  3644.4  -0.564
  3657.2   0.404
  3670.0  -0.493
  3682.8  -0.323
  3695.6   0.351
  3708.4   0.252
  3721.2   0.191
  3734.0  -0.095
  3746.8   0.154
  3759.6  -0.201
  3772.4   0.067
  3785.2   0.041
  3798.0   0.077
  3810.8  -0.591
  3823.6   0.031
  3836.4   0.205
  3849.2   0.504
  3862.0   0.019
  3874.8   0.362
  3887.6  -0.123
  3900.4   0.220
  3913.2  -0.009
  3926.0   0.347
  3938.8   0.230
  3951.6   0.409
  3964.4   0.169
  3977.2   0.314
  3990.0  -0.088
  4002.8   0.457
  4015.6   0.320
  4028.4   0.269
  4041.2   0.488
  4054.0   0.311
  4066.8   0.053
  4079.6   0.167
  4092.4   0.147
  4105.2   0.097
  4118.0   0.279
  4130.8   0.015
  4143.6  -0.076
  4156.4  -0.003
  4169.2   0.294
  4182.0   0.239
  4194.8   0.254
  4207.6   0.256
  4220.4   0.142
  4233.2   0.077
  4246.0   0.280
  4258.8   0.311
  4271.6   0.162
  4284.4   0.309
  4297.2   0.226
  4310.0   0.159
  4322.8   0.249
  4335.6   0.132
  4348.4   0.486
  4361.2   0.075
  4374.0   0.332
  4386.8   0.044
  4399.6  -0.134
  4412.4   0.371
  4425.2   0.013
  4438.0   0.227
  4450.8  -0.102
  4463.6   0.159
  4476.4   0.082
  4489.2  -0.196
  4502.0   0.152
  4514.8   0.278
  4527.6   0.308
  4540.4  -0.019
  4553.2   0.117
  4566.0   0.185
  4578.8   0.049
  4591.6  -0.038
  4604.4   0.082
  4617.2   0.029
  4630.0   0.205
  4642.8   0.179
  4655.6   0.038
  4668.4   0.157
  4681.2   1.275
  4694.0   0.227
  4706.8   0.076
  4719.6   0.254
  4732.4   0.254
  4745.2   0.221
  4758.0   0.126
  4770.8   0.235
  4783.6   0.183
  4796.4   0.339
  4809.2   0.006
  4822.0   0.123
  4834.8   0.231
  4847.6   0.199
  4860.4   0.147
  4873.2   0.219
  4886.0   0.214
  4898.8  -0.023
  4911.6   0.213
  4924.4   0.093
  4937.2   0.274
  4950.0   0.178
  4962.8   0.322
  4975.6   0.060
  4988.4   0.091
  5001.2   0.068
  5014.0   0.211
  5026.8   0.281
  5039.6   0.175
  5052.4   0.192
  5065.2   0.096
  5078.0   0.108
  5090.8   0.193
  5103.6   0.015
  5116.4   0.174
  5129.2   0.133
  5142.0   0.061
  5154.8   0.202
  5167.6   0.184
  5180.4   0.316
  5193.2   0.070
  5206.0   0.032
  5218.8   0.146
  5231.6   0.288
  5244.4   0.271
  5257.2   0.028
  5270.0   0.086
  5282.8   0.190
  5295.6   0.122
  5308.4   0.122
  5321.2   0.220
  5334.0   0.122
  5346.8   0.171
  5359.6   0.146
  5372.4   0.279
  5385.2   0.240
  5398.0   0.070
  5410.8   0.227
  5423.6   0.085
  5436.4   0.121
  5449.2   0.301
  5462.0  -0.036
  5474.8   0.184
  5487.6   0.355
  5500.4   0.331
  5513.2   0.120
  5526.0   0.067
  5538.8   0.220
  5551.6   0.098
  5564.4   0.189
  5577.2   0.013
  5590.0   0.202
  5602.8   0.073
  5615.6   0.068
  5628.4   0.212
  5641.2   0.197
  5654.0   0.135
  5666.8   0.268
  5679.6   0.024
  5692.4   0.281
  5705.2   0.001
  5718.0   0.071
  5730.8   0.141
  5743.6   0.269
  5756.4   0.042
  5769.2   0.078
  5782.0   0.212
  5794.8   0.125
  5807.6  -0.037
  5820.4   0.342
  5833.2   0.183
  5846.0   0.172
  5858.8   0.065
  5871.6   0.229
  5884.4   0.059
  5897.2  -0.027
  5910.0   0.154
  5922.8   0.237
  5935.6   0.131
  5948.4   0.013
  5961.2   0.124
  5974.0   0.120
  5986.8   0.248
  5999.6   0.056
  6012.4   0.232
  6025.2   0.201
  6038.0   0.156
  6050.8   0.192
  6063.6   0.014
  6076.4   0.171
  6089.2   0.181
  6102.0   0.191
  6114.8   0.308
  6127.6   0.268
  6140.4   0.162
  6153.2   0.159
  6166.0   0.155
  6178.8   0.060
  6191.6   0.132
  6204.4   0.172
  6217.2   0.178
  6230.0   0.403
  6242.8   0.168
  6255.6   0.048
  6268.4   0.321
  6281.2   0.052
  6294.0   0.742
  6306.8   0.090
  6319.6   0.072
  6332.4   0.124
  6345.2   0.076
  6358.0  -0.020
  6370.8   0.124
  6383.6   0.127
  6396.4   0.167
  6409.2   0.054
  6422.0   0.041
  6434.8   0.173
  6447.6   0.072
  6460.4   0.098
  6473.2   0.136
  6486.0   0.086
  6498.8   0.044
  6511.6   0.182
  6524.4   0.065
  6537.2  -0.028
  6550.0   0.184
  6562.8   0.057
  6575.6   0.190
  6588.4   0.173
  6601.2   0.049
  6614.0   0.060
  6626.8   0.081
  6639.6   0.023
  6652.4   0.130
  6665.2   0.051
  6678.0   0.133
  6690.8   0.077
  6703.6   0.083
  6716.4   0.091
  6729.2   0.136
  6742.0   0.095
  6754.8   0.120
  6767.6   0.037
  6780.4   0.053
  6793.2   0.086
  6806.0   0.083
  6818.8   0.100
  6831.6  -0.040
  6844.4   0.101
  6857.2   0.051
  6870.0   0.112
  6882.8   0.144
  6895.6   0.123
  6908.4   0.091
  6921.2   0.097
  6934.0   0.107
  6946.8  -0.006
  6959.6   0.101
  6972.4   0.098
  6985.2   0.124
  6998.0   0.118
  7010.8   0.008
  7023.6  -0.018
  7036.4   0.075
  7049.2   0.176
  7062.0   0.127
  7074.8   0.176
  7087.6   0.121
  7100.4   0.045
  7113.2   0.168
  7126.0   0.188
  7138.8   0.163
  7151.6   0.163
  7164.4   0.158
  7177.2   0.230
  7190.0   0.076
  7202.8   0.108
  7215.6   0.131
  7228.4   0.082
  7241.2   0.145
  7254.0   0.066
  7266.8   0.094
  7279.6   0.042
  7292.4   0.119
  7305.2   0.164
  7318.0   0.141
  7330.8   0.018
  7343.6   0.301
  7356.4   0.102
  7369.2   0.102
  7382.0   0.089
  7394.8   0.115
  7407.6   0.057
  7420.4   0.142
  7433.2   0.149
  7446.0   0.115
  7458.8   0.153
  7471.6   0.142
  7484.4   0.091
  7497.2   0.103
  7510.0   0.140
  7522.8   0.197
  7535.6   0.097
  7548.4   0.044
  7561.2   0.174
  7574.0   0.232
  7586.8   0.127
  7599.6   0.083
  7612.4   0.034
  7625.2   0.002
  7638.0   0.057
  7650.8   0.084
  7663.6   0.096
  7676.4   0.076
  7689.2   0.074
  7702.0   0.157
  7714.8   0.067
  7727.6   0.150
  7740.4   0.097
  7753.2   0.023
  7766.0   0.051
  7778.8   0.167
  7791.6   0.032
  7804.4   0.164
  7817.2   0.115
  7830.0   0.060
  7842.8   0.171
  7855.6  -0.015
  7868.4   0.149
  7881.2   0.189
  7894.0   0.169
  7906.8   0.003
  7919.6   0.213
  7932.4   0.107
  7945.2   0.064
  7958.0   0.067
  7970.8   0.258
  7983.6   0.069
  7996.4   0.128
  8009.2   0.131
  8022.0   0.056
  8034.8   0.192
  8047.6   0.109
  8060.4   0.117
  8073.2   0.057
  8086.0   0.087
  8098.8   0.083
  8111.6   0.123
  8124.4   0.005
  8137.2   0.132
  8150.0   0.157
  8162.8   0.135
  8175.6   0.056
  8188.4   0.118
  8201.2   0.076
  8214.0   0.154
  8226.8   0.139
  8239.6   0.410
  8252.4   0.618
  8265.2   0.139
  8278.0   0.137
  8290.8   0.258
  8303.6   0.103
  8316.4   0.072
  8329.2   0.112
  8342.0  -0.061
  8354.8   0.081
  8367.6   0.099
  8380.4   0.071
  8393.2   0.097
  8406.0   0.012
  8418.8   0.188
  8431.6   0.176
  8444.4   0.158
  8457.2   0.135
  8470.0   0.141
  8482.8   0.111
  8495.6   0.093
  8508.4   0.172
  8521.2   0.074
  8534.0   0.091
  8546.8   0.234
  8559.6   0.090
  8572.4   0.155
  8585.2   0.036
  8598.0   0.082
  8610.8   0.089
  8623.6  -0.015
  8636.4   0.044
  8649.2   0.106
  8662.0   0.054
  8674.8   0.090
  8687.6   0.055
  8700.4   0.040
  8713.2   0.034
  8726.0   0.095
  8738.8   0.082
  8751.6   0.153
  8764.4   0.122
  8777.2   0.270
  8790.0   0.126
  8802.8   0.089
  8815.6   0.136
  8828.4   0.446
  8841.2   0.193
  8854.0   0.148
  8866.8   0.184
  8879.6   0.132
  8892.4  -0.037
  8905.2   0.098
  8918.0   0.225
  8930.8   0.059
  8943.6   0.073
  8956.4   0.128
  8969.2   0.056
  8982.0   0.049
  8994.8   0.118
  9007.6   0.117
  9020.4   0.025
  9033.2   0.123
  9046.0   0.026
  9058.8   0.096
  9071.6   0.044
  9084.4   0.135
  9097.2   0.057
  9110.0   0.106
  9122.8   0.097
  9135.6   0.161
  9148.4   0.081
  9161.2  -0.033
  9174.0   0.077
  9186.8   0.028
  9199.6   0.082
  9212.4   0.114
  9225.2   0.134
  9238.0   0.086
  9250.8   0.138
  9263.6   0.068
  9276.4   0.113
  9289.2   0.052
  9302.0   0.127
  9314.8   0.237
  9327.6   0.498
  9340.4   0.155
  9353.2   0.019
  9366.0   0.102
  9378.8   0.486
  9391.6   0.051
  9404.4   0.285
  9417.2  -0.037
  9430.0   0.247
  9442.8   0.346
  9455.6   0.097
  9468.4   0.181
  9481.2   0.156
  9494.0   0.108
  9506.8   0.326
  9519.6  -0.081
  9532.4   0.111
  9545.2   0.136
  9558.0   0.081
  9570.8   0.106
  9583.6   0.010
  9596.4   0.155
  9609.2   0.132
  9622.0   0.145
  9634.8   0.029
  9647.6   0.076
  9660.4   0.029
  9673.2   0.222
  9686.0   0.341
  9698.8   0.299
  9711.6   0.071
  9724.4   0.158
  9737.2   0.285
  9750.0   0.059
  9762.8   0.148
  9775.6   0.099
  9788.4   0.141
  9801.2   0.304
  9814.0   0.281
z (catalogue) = 0.256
